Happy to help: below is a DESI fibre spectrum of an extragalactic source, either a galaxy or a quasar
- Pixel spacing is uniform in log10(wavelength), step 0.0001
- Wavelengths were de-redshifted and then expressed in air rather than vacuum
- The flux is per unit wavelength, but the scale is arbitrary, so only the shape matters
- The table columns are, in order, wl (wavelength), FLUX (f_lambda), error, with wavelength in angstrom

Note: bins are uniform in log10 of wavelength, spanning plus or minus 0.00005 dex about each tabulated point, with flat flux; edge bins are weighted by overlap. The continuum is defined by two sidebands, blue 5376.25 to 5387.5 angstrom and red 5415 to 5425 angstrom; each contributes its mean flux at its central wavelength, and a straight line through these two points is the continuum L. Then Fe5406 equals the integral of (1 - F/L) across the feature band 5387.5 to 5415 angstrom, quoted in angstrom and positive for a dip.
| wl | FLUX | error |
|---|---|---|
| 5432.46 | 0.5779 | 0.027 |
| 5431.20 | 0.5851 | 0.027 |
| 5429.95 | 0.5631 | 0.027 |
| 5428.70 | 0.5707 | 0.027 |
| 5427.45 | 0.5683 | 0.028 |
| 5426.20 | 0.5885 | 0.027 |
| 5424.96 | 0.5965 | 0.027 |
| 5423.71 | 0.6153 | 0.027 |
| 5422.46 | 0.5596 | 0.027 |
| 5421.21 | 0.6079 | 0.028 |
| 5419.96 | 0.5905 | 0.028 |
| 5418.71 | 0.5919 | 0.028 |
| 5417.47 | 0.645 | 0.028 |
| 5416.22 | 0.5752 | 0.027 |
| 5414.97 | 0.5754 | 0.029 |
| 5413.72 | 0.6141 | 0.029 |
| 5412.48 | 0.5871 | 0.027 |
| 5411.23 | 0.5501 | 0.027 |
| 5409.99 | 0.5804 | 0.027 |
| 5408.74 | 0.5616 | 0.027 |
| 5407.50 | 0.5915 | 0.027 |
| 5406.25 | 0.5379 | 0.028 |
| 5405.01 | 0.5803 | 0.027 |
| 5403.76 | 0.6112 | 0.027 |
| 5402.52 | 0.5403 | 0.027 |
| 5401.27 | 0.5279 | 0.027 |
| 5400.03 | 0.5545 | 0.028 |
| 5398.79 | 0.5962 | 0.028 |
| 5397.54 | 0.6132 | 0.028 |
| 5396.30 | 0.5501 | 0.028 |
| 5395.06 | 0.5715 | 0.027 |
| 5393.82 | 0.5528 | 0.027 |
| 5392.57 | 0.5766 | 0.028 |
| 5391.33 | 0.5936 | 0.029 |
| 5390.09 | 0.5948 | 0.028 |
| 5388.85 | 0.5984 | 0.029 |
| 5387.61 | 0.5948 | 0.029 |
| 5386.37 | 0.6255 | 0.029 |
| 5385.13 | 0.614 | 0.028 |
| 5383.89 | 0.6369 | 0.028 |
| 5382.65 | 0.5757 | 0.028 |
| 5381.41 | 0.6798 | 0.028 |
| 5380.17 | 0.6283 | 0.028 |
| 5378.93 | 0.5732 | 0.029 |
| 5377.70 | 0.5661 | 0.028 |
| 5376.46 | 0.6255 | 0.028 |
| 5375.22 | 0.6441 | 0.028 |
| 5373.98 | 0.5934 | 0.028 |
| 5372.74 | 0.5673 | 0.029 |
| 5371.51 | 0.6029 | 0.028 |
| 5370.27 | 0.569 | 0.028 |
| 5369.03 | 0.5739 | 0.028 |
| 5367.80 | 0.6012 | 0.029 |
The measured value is 1.3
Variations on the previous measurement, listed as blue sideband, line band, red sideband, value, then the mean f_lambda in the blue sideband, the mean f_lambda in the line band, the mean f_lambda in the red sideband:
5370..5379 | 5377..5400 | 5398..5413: -0.5 angstrom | 0.595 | 0.596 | 0.568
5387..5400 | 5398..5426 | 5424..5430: 0.0 angstrom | 0.583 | 0.582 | 0.582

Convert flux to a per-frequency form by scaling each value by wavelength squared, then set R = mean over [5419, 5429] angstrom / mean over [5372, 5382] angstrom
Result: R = 1.0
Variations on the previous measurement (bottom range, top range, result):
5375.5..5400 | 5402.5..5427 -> 0.99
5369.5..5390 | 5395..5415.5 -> 0.96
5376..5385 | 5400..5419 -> 0.95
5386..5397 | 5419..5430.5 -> 1.01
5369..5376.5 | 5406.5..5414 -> 0.98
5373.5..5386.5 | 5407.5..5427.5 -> 0.97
